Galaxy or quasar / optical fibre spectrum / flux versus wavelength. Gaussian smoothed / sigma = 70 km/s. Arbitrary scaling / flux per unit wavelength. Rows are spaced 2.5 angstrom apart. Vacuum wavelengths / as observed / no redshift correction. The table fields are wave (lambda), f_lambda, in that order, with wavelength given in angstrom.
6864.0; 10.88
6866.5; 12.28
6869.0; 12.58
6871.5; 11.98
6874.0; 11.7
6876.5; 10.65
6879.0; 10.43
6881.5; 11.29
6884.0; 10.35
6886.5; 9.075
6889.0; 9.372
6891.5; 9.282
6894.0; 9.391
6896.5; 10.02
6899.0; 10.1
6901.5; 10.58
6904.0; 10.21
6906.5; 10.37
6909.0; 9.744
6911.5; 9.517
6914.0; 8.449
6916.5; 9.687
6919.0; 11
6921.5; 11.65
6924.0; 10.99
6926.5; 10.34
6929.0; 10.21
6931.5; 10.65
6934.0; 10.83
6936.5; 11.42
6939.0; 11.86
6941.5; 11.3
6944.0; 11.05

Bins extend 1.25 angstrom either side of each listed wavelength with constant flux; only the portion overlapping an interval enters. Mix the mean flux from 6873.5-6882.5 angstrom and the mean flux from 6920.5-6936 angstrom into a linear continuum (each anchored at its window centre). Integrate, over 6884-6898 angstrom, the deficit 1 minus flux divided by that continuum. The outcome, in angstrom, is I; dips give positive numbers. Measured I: 1.8 angstrom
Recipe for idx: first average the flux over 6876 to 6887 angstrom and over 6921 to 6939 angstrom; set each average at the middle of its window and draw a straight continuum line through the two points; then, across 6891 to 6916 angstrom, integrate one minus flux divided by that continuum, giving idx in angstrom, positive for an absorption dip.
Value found 2.0 angstrom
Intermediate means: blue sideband 10.4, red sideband 10.9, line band 9.78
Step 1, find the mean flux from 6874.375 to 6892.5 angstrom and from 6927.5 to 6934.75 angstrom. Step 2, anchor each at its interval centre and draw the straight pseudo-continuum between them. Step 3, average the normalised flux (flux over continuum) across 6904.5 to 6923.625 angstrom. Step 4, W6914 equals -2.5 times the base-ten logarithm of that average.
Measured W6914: 0.03 mag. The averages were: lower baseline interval 10.2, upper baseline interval 10.5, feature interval 10.1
